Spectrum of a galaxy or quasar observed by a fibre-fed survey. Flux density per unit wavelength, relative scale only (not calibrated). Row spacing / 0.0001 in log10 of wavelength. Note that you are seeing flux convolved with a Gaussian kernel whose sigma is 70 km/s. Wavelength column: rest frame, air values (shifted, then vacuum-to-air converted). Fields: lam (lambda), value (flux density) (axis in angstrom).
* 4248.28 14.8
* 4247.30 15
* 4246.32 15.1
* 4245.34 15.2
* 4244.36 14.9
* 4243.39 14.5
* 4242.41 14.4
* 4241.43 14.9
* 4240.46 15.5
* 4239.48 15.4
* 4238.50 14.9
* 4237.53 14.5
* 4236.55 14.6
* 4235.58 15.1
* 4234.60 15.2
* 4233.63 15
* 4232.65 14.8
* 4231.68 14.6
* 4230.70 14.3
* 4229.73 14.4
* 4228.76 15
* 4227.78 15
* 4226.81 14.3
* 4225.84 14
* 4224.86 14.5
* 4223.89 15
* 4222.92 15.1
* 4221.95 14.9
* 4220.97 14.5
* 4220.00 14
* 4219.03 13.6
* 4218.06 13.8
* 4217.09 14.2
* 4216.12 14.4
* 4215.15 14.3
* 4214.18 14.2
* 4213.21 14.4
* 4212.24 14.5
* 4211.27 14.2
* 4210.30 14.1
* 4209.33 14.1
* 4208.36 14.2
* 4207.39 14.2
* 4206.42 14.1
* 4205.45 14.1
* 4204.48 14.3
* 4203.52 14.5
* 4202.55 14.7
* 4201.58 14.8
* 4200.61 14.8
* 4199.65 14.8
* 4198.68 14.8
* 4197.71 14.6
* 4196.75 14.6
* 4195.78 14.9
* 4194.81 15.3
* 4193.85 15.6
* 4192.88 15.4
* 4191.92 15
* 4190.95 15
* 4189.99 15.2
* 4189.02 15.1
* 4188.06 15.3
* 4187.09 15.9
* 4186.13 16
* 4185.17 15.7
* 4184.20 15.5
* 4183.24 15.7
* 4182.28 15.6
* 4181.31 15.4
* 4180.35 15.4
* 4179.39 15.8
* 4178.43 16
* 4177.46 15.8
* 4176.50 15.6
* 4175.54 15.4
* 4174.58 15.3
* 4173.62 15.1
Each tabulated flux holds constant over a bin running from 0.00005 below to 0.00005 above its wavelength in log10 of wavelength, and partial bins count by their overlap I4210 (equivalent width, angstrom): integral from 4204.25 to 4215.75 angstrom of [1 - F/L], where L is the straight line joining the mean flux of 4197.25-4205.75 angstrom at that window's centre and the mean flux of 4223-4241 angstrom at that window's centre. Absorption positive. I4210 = 0.34 angstrom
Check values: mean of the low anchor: 14.6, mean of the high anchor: 14.8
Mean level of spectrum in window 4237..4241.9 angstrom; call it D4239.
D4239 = 15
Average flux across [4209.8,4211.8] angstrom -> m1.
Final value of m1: 14.1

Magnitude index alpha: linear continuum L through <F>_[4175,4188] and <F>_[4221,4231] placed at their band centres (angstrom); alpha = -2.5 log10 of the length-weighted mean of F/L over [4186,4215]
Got 0.04 mag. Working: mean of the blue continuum 15.7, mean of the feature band 14.7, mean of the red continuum 14.7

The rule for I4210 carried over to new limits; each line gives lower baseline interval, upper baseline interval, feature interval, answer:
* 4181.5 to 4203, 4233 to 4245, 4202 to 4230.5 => 1.3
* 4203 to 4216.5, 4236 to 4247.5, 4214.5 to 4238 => 0.1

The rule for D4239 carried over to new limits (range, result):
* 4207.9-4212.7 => 14.2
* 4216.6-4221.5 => 14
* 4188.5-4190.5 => 15.2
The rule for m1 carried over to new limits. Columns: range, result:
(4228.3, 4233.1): 14.6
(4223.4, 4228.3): 14.6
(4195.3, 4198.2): 14.7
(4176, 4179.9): 15.8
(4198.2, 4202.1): 14.8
